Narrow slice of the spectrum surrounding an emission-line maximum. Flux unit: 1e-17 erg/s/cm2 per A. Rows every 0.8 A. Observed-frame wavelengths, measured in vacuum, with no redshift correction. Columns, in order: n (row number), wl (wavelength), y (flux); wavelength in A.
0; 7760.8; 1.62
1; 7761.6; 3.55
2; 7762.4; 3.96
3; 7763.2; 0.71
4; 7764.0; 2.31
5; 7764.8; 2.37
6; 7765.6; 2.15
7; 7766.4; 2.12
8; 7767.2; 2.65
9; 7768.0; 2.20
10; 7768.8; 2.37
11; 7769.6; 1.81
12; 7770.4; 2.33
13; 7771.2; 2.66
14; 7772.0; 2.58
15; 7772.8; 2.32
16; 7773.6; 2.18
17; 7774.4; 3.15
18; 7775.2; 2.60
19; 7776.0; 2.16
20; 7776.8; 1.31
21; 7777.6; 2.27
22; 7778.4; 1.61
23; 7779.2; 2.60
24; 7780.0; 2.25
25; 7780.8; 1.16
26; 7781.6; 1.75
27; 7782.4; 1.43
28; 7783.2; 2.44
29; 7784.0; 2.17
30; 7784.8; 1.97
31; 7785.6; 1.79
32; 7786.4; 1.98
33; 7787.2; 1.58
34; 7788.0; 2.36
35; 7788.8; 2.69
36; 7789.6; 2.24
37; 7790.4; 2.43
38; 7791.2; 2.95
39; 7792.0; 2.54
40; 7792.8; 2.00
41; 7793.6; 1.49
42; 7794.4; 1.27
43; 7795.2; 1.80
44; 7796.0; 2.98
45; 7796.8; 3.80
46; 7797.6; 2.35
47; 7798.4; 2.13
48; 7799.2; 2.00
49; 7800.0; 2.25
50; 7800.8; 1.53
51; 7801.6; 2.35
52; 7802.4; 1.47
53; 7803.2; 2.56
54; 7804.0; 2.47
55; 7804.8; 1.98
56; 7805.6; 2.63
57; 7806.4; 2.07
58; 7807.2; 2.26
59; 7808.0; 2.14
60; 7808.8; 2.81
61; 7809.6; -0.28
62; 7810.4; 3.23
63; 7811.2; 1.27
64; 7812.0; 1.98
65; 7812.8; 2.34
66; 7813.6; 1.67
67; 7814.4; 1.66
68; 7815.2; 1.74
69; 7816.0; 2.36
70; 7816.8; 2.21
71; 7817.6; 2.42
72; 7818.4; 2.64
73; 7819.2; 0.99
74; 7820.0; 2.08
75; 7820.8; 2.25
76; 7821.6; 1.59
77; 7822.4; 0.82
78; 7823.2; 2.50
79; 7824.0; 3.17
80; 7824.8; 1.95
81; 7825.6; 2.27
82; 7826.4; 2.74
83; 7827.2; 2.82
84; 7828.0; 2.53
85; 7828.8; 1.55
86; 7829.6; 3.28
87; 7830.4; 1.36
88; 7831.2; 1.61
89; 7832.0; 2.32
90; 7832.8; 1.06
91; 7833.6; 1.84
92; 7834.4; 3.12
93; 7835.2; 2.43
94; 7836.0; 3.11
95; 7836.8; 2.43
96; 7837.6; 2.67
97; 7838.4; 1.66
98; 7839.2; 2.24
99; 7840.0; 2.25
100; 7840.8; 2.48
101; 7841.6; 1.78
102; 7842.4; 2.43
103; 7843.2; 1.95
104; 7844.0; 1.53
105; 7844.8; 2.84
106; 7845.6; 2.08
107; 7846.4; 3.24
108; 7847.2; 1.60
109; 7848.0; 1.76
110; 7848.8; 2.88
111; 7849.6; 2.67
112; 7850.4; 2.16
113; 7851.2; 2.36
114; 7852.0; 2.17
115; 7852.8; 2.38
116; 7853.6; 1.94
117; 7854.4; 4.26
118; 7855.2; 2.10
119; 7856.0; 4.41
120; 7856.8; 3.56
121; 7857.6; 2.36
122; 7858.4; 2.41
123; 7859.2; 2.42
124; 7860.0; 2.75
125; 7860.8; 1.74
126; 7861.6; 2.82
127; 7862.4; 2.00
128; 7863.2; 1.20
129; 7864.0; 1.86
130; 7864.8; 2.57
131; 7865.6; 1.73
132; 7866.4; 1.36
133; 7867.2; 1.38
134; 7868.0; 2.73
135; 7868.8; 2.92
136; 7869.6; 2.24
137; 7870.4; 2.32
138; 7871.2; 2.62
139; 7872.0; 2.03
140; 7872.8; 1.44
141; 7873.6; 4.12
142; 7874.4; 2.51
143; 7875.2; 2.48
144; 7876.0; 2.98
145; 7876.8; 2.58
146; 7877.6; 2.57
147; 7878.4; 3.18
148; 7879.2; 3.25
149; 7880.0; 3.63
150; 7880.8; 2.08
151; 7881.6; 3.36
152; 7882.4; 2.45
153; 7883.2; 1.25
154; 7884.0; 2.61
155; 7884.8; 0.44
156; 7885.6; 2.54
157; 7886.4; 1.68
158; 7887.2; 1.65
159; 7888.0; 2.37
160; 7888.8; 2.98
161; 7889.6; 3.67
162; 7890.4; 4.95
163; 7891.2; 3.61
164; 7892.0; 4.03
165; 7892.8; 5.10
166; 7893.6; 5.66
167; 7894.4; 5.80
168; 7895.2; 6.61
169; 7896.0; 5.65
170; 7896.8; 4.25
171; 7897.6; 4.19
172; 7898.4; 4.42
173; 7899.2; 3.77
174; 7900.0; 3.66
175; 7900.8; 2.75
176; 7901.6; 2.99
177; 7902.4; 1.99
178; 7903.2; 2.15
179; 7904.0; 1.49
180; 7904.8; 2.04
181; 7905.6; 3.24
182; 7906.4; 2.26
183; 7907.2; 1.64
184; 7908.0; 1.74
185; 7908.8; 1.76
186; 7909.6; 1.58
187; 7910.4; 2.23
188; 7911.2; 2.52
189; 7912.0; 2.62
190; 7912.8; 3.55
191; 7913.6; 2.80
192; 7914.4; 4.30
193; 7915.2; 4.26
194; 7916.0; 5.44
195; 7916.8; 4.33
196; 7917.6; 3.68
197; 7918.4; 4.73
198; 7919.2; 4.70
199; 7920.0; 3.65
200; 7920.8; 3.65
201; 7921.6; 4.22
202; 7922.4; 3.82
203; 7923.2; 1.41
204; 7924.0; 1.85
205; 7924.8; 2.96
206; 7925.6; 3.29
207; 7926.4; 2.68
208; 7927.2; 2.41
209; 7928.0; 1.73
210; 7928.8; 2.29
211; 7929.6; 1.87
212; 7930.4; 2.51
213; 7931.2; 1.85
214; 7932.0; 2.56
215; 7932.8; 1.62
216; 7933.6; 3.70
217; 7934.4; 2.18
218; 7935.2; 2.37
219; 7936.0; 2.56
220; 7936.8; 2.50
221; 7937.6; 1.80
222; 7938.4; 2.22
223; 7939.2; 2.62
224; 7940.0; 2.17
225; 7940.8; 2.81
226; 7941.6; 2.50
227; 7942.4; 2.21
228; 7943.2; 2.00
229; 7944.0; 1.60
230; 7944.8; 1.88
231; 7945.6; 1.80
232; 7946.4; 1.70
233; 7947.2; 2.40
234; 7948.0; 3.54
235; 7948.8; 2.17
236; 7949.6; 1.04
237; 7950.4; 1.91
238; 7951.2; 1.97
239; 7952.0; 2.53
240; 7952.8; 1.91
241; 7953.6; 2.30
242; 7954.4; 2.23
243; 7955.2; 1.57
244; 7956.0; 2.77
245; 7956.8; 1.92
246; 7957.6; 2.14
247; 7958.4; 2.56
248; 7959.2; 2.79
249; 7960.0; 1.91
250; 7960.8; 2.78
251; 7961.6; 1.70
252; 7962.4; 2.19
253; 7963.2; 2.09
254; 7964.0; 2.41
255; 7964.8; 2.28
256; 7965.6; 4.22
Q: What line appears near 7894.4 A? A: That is H-alpha 6563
